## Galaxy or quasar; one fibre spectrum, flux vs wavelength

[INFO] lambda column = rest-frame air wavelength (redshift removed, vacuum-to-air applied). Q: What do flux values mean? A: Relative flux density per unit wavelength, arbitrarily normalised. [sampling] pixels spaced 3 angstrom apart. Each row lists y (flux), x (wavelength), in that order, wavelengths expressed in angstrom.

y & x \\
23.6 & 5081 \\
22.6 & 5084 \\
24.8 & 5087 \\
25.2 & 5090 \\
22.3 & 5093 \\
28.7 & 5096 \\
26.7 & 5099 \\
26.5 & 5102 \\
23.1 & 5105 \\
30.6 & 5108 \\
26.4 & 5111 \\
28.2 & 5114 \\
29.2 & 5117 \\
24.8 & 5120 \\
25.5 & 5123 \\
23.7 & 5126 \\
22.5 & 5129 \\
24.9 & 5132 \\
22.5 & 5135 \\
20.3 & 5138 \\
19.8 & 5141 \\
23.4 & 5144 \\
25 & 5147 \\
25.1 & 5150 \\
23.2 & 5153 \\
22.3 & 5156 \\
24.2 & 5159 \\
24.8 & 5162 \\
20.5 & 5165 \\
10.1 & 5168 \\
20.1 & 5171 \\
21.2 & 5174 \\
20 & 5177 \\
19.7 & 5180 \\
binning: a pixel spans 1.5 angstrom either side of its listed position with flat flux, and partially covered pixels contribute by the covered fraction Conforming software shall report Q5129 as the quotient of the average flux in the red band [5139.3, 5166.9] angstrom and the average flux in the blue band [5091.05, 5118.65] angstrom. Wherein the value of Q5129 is 0.9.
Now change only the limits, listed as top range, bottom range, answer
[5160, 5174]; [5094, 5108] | 0.73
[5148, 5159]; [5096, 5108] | 0.89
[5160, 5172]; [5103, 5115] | 0.71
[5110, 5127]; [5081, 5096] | 1.09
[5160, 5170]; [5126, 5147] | 0.84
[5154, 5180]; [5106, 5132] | 0.78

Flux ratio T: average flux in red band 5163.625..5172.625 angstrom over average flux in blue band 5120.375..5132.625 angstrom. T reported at 0.7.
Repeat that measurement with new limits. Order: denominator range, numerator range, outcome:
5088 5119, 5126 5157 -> 0.86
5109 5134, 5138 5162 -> 0.90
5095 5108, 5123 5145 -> 0.85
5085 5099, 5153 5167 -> 0.89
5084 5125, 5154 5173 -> 0.78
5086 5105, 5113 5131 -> 1.00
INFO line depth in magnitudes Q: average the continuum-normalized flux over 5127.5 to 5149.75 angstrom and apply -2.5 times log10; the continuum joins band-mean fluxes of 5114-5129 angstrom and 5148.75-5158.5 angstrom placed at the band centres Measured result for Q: 0.082 mag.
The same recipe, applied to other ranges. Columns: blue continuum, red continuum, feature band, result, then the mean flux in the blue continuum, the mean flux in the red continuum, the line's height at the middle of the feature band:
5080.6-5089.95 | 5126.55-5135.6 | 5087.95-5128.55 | -0.11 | 23.9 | 23.4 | 23.7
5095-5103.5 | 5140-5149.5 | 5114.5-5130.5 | -0.01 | 27.2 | 23.1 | 25.1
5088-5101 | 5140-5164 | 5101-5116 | -0.08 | 25.7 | 23.5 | 25.2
